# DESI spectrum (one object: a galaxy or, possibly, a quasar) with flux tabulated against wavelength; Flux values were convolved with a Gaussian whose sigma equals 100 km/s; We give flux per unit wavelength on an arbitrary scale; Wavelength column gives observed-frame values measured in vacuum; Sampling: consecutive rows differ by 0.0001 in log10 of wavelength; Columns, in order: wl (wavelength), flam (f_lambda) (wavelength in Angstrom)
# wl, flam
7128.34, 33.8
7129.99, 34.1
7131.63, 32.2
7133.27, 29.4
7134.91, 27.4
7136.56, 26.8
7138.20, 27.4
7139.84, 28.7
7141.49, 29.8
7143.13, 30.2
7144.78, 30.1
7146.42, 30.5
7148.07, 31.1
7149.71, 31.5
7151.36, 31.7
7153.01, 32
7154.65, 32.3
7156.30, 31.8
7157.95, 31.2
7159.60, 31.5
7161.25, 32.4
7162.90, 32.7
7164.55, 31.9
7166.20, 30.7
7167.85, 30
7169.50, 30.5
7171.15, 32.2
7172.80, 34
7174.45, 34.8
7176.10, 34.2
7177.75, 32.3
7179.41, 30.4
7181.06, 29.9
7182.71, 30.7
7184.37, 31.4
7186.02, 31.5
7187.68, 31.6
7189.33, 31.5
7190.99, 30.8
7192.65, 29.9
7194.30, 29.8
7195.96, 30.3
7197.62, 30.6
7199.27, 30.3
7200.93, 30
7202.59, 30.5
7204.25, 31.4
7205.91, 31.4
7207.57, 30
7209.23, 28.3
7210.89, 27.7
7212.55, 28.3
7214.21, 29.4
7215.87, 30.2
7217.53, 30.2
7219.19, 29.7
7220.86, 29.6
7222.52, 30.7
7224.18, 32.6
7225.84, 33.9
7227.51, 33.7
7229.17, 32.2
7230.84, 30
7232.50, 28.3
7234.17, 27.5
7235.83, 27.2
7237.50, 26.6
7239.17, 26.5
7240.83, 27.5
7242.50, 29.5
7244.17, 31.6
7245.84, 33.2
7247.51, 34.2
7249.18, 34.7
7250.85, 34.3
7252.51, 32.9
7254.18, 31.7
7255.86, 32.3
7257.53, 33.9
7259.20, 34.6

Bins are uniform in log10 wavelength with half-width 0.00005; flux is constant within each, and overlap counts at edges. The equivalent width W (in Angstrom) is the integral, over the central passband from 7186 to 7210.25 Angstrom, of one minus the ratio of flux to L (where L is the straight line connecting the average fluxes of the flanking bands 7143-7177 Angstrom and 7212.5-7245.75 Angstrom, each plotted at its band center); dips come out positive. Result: 0.2 Angstrom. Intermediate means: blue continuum 31.8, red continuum 29.9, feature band 30.5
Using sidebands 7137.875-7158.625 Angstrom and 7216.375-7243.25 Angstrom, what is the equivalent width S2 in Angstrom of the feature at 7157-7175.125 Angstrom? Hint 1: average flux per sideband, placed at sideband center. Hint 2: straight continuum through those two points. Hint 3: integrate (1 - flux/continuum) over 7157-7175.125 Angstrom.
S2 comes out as -0.9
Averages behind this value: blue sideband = 30.7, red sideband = 29.7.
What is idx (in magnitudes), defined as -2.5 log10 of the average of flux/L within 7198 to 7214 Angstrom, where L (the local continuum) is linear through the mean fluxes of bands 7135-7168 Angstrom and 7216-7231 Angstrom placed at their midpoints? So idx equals 0.051 mag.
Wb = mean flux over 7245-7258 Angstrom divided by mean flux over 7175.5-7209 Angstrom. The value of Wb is 1.08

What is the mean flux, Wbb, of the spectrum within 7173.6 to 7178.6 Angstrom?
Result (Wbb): 33.8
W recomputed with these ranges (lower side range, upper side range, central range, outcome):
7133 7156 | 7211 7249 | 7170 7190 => -1.3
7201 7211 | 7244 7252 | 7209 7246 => 2.5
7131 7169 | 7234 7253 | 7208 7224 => 0.6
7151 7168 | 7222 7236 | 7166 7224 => 1.0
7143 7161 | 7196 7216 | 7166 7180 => -0.7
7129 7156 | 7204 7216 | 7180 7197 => -0.6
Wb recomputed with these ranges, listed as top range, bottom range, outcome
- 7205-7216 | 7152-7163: 0.92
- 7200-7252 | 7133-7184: 0.98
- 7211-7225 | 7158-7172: 0.95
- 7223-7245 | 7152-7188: 0.94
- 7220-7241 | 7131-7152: 1.00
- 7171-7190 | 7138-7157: 1.04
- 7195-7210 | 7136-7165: 0.98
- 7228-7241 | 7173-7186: 0.89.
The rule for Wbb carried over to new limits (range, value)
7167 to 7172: 30.9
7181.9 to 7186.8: 31.2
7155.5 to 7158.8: 31.5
